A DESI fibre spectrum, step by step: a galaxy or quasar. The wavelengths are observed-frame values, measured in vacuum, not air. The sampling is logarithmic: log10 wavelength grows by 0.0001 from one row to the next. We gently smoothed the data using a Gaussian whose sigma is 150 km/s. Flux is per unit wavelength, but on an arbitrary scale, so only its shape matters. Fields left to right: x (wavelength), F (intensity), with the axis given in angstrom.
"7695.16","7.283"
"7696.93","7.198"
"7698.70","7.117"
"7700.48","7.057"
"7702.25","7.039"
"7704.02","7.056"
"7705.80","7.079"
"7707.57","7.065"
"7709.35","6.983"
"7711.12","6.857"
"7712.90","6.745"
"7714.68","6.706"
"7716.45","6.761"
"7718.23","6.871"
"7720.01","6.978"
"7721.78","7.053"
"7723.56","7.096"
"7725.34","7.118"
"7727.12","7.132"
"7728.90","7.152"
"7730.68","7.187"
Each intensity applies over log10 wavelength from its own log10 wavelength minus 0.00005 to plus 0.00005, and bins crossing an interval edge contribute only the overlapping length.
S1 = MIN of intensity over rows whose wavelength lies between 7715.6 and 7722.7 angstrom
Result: 6.761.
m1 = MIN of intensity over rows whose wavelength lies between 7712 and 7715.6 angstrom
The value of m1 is 6.706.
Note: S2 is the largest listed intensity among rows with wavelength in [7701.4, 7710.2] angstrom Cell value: 7.079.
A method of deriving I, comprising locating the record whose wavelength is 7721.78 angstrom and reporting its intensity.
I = 7.053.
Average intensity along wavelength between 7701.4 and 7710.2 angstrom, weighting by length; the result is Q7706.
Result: 7.04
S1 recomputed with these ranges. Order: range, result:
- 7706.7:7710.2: 6.983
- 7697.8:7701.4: 7.057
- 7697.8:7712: 6.857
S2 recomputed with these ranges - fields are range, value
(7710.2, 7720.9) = 6.978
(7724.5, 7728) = 7.132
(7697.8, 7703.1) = 7.117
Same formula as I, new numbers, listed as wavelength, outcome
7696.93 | 7.198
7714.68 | 6.706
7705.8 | 7.079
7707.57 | 7.065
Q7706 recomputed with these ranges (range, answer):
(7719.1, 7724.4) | 7.05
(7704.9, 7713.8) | 6.94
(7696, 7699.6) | 7.15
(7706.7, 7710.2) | 7.01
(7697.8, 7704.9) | 7.07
